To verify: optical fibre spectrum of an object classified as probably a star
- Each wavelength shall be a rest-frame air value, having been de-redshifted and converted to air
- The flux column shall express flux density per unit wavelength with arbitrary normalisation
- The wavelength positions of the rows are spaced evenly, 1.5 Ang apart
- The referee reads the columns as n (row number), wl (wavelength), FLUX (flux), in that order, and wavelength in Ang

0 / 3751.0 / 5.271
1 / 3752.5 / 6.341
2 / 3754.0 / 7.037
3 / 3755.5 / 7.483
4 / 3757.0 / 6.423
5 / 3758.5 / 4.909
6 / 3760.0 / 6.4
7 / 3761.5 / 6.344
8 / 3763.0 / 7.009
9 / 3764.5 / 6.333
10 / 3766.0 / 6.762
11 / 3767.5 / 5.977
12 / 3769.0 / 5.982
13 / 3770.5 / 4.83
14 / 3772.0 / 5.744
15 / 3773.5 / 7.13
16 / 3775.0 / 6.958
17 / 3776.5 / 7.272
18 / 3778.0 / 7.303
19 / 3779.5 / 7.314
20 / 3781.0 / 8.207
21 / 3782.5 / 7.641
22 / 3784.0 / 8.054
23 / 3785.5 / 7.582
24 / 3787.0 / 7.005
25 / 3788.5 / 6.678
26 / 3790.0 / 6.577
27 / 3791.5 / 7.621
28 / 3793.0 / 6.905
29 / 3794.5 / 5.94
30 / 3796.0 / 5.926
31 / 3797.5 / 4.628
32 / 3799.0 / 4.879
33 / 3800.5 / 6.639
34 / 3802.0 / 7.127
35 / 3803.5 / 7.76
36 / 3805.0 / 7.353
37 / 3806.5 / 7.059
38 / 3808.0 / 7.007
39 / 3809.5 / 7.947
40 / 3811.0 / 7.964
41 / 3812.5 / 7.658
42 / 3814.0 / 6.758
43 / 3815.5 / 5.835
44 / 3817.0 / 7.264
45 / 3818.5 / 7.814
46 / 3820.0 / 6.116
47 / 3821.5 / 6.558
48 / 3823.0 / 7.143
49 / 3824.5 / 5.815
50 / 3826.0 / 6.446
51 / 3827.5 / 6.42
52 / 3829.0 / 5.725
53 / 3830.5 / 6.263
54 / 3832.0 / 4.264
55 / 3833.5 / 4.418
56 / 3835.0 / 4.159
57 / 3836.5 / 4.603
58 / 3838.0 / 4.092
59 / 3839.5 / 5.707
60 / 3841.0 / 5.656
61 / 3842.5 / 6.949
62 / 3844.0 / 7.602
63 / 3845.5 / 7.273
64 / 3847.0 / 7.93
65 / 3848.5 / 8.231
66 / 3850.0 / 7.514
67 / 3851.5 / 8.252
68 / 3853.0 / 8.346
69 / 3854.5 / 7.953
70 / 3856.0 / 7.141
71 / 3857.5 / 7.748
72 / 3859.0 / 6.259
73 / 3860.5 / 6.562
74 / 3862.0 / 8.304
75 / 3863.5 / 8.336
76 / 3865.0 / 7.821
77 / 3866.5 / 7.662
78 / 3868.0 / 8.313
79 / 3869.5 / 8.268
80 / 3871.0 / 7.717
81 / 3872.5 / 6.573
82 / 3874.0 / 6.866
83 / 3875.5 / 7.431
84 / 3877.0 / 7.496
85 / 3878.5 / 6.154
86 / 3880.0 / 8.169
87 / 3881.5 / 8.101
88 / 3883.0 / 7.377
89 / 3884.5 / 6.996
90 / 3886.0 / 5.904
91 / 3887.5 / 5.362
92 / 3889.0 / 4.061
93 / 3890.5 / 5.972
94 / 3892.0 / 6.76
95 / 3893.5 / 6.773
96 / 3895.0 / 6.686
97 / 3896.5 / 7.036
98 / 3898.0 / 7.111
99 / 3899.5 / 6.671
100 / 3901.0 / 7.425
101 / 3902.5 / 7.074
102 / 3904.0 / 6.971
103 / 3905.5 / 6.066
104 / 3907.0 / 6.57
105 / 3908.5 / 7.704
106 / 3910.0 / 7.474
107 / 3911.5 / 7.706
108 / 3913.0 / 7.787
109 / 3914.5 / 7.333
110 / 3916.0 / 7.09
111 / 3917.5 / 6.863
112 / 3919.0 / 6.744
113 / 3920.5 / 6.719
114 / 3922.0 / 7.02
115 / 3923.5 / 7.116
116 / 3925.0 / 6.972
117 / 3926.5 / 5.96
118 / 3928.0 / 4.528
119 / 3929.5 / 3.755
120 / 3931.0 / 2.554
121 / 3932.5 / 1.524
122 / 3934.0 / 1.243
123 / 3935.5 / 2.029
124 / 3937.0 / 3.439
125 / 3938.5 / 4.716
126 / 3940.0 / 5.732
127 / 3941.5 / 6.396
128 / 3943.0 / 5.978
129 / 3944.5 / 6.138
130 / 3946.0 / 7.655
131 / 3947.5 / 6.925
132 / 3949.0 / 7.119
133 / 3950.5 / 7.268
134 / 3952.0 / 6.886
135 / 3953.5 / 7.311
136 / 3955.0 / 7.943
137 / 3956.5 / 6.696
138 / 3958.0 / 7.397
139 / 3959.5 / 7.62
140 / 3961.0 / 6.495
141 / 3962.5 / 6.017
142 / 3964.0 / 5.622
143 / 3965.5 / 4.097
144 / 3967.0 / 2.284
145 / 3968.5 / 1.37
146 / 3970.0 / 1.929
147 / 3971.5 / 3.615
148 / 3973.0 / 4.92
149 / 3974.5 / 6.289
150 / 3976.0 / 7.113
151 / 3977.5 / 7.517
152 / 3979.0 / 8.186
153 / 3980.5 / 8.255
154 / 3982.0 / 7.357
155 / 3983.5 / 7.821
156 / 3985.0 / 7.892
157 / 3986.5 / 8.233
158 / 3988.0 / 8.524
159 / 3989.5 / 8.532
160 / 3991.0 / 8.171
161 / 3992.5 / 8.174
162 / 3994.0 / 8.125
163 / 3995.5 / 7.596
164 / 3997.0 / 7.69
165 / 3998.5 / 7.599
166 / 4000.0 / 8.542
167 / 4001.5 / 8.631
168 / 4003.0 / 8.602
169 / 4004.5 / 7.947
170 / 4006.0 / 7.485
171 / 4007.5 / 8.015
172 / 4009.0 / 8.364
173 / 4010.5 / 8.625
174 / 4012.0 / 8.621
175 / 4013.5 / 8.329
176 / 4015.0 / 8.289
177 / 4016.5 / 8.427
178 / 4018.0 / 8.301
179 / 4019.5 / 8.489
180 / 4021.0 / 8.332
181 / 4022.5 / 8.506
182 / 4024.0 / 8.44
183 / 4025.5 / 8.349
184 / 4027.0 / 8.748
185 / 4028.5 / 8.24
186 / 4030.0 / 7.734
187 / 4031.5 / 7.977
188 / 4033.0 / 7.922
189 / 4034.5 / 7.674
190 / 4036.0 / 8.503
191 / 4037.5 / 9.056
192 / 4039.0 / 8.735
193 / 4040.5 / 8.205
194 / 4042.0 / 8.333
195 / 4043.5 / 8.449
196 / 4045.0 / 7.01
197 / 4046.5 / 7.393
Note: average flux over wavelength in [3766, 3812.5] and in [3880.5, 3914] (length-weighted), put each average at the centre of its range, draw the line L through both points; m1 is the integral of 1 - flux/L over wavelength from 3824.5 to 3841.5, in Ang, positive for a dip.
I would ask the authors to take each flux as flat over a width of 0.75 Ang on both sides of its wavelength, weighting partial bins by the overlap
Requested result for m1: 3.9 Ang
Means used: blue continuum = 6.85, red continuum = 6.81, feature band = 5.27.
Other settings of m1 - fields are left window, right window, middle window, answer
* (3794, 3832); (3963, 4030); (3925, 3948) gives 8.1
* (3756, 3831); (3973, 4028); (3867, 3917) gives 2.4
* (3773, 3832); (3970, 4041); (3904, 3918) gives 0.5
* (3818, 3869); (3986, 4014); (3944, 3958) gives 1.1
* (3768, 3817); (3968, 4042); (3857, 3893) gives 0.6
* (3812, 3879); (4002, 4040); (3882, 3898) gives 1.9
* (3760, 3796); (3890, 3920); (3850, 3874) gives -2.5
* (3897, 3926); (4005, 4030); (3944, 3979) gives 7.7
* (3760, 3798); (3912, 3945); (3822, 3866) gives -3.9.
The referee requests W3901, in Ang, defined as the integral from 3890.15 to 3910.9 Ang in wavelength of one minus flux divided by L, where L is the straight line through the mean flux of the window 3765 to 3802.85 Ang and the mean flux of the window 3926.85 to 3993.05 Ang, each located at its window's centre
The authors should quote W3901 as -2.5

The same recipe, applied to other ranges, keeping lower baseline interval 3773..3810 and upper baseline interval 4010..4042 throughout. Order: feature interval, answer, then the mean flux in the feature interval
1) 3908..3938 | 8.4 Ang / 5.55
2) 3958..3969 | 4.0 Ang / 5.04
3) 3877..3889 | 1.2 Ang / 6.73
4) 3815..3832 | 1.8 Ang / 6.4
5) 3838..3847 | 0.9 Ang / 6.53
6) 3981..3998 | 0.3 Ang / 8.01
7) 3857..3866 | -0.1 Ang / 7.5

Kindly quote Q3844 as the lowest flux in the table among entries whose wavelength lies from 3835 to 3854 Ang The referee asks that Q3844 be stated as 4.092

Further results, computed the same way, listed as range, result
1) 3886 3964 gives 1.243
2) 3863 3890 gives 4.061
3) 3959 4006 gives 1.37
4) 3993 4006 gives 7.485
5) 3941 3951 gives 5.978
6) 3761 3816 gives 4.628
